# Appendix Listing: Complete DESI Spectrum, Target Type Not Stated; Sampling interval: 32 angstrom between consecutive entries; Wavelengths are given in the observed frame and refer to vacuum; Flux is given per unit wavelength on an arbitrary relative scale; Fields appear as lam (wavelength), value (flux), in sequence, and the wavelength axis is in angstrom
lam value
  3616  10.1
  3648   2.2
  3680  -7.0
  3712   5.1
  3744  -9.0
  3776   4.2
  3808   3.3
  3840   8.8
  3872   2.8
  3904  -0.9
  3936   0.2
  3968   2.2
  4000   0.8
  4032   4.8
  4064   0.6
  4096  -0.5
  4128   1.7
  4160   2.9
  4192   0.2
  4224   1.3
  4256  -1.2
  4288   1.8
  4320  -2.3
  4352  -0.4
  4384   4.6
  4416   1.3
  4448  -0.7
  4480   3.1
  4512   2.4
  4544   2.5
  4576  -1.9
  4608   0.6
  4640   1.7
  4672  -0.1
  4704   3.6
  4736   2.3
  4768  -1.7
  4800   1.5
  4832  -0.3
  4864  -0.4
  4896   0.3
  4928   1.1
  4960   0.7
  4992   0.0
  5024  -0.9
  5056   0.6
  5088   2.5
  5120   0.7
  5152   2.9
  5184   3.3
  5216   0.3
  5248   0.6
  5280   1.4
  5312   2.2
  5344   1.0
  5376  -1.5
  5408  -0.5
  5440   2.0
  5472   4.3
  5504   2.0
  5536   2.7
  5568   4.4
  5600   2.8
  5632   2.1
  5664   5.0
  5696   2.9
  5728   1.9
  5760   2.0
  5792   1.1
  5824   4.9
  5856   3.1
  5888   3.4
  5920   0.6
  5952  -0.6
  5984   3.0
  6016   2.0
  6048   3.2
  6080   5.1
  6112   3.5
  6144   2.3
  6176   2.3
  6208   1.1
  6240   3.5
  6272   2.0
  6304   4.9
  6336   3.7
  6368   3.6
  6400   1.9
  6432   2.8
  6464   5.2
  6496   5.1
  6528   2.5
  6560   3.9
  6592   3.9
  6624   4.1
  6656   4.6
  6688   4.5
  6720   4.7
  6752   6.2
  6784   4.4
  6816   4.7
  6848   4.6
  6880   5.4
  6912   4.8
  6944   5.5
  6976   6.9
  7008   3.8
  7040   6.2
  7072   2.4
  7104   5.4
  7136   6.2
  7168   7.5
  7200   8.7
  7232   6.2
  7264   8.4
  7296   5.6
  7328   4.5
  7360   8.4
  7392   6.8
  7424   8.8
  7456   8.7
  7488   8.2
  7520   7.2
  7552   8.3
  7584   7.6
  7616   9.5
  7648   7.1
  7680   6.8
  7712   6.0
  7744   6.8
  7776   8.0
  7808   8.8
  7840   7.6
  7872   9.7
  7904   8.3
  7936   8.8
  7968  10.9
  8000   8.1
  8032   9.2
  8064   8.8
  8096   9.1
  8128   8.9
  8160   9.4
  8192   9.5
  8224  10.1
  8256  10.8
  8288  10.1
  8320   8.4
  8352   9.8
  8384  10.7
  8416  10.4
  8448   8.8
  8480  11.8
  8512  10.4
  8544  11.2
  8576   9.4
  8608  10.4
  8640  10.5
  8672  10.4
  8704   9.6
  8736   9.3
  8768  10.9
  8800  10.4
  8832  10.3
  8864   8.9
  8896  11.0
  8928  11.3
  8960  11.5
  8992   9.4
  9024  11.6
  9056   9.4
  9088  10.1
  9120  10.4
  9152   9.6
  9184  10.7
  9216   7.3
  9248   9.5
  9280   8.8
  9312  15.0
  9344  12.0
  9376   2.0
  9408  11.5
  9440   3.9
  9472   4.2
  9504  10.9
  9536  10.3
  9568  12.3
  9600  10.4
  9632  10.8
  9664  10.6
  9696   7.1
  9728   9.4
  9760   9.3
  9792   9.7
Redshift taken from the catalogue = 0.781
